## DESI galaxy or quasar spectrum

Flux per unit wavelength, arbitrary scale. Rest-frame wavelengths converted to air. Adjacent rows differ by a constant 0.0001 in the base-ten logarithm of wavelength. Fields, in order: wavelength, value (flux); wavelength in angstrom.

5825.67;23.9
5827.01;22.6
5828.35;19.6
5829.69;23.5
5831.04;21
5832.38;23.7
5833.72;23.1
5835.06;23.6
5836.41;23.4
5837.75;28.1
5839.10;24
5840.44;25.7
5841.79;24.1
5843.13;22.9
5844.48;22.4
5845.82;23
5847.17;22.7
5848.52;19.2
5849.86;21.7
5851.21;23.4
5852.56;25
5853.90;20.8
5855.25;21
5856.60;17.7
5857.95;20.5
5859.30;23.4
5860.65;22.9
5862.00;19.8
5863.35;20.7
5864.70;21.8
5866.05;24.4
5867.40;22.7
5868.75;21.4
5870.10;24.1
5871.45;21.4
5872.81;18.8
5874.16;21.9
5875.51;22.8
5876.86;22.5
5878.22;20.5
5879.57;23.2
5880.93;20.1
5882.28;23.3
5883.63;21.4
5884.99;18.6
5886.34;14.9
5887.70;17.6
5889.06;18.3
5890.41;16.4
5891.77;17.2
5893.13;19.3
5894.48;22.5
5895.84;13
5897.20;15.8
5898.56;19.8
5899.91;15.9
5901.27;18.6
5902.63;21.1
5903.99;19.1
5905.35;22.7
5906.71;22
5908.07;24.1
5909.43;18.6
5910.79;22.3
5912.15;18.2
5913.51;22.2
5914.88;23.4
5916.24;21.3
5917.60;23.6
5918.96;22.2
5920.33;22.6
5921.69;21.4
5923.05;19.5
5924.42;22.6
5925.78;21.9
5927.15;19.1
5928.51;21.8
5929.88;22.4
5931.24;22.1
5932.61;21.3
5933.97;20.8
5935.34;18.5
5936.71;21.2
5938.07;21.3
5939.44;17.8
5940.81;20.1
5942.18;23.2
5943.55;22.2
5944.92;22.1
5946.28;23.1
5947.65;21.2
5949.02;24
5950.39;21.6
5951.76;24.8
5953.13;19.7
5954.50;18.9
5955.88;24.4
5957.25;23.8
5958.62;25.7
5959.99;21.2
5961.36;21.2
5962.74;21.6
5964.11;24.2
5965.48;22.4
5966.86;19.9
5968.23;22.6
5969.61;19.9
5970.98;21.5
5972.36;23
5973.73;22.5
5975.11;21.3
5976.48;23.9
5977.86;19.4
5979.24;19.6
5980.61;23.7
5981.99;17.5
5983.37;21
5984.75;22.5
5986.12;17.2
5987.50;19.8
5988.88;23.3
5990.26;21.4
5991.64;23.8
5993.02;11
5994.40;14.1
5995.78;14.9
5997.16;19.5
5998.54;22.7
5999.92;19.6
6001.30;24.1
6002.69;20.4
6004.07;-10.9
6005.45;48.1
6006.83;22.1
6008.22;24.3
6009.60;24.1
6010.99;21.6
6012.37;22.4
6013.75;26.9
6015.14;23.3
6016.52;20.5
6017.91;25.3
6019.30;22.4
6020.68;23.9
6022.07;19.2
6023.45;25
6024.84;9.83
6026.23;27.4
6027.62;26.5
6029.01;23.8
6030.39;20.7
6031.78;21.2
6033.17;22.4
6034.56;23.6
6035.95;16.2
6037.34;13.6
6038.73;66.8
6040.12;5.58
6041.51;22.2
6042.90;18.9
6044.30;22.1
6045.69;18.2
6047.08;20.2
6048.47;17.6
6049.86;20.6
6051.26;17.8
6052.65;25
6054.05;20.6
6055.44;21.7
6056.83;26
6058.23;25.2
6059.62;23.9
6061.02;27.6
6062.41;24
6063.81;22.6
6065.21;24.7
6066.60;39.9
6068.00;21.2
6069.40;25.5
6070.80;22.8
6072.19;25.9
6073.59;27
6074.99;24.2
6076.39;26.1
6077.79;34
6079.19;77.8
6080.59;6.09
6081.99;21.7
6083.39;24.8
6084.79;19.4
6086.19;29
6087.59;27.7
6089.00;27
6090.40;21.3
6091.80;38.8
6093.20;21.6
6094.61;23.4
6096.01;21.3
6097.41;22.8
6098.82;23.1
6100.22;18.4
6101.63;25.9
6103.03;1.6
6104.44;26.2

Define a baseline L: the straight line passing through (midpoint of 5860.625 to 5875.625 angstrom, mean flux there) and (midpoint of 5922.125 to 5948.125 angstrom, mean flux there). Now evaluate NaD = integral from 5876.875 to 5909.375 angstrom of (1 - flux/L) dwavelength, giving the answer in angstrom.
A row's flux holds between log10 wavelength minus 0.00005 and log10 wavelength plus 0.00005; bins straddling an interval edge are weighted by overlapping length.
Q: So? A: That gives 3.26 angstrom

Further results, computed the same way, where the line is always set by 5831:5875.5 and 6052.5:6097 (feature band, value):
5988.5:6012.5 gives 4.6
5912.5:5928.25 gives 1.3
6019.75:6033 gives 1.9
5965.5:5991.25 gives 3.7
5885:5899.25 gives 3.5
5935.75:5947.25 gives 1.3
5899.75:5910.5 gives 1.3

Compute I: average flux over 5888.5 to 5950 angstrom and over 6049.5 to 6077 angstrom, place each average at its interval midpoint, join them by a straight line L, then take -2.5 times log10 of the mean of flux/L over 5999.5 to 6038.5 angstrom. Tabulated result 0.06 mag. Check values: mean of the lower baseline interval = 20.6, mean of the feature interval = 22.2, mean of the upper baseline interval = 24.7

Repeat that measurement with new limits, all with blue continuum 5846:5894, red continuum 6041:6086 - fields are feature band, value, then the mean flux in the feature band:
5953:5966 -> 0.02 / 22.4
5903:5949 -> 0.03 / 21.4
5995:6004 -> 0.29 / 18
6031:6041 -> 0.01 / 24.1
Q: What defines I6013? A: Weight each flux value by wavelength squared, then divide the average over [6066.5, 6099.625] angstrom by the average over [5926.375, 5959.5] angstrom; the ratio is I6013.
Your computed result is 1.30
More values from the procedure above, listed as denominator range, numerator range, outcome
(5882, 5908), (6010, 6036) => 1.24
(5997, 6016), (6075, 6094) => 1.33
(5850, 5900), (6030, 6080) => 1.32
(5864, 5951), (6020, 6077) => 1.18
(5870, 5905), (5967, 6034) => 1.13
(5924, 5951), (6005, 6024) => 1.18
